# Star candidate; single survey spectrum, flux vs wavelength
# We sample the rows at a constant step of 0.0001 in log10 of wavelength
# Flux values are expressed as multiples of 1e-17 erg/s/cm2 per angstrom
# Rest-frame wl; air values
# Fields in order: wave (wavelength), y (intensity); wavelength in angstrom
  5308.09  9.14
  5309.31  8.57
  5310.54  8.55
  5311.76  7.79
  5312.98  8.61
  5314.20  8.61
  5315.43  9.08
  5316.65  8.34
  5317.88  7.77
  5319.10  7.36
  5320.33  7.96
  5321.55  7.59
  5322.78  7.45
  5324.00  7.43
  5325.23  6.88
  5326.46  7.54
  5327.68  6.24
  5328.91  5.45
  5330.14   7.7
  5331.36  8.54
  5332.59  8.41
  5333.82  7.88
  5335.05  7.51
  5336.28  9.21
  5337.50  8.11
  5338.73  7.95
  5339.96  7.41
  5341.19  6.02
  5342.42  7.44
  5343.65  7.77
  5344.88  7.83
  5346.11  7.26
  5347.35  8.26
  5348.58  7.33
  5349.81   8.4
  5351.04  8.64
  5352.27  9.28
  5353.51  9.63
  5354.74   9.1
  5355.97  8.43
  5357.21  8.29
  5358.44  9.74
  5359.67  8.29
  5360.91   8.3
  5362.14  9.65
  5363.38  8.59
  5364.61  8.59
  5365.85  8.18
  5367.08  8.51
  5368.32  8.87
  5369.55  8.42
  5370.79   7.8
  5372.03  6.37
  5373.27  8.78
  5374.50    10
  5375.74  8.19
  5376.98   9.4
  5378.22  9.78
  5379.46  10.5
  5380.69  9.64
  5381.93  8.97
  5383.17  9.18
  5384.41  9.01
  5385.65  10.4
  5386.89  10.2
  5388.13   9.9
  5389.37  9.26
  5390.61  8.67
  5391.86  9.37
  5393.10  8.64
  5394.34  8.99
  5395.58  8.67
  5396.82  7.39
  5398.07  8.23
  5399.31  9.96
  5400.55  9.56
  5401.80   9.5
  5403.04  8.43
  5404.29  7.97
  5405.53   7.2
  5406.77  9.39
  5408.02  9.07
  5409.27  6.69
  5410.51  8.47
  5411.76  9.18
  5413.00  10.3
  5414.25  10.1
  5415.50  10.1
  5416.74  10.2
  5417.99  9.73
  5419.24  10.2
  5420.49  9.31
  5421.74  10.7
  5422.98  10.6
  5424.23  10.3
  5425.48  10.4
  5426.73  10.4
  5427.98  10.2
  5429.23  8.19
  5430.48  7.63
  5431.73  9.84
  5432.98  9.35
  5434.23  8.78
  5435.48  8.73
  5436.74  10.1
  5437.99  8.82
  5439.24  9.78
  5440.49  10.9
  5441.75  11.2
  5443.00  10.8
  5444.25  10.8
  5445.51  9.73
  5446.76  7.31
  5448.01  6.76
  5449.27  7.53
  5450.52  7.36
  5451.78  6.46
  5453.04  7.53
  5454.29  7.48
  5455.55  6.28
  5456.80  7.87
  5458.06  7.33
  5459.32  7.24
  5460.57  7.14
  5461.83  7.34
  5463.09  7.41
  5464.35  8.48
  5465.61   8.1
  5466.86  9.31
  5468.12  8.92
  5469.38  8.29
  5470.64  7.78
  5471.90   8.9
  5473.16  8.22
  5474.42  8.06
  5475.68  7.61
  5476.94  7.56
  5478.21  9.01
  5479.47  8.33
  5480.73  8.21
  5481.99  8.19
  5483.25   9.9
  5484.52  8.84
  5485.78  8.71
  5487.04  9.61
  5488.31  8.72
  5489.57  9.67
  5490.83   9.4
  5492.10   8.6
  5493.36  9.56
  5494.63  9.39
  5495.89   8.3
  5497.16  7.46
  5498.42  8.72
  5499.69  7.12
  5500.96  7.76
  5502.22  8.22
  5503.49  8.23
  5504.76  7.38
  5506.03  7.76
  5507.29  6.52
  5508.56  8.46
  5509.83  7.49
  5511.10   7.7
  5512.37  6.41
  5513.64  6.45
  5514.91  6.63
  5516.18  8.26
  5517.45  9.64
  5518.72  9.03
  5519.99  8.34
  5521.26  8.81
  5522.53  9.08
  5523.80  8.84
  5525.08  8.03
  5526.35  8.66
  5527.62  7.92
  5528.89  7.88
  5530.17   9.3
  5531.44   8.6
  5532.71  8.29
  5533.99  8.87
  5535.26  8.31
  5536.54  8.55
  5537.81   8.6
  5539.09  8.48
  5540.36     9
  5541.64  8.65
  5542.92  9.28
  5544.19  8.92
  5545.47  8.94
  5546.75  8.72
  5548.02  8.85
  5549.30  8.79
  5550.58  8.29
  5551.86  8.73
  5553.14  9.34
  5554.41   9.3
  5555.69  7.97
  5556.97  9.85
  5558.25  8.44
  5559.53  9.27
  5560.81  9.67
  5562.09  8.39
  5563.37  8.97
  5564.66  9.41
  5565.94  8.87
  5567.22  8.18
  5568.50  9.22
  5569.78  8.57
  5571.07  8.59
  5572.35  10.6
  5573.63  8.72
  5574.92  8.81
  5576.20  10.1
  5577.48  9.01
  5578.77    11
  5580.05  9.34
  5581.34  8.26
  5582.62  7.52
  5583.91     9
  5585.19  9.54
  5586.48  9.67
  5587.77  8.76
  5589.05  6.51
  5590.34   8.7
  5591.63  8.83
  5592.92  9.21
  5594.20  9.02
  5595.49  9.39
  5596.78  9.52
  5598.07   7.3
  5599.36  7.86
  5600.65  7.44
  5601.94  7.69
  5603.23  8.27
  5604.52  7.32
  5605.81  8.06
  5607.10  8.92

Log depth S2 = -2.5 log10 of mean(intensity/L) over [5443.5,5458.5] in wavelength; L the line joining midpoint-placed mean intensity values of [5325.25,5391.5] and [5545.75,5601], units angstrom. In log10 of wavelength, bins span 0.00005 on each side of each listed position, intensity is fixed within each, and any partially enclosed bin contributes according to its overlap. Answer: 0.120 mag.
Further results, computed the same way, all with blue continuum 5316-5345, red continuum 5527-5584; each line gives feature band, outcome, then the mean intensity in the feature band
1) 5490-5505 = 0.02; 8.39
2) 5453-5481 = 0.06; 7.94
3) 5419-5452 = -0.15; 9.36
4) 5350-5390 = -0.15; 8.99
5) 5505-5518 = 0.15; 7.51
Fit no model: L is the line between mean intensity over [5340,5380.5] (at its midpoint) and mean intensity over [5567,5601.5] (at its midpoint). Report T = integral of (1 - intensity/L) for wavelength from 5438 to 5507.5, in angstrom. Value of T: 2.4 angstrom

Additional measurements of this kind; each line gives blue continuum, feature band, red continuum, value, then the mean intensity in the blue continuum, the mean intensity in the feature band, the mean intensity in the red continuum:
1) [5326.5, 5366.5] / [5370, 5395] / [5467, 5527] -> -3.0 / 8.1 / 9.15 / 8.32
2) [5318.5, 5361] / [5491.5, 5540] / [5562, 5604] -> 1.9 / 7.9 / 8.21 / 8.8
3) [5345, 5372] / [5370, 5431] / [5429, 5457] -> -4.4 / 8.49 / 9.21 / 8.68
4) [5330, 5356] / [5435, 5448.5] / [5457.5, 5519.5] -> -2.3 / 8.1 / 9.58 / 8.19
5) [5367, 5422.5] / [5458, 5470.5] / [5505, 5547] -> 1.0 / 9.1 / 7.98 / 8.3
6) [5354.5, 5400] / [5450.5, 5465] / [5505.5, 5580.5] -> 2.4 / 8.93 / 7.32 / 8.66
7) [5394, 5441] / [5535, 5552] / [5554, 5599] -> 0.5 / 9.3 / 8.73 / 8.95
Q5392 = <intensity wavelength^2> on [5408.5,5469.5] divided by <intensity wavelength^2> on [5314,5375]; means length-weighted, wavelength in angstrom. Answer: 1.14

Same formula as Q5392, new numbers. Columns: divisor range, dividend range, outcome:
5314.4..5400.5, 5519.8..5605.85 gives 1.12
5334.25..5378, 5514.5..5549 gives 1.10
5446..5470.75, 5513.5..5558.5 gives 1.17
